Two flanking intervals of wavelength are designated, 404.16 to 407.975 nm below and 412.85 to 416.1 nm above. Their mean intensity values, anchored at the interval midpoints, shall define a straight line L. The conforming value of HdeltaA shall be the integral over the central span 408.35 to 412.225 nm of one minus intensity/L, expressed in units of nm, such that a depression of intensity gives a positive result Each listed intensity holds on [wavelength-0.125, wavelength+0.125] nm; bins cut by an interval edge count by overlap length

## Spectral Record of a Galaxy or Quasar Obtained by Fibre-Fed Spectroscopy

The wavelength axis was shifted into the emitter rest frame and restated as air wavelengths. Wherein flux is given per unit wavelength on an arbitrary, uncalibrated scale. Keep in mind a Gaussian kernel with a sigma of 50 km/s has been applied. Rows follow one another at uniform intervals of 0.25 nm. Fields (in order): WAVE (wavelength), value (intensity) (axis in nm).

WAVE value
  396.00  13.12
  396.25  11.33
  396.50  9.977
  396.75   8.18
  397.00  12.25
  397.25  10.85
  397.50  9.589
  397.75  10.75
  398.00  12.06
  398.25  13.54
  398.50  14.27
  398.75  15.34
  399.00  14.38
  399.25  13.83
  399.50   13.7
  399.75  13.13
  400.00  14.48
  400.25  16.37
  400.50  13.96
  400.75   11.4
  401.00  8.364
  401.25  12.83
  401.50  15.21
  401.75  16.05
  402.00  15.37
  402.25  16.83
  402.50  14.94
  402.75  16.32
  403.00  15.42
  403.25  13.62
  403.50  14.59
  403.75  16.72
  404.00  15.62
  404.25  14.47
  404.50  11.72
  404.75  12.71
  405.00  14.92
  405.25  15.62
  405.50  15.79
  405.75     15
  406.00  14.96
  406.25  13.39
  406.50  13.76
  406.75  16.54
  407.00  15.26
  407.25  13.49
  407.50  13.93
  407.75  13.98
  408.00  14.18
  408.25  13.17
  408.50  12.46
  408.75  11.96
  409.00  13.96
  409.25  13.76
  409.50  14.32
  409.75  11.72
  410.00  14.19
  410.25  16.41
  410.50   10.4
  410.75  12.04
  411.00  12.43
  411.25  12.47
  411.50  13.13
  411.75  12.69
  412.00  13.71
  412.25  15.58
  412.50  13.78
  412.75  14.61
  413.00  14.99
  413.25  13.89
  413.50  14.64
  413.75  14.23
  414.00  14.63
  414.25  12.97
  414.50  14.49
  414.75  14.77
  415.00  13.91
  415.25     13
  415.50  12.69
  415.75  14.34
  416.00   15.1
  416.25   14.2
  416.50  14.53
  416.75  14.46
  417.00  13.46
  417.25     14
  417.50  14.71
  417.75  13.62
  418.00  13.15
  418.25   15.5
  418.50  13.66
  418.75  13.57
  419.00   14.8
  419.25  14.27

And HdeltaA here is 0.31 nm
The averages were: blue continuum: 14.4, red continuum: 14.1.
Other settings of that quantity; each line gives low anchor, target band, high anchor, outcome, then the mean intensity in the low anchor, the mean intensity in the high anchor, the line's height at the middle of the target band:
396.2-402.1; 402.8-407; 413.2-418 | -0.469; 12.8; 14.1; 13.2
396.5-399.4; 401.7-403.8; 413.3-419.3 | -0.462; 12.2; 14.1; 12.7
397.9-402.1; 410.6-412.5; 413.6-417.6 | 0.116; 13.8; 14.1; 14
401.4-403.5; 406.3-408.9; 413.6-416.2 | 0.173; 15.4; 14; 14.8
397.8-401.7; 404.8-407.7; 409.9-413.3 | -0.248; 13.5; 13.6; 13.6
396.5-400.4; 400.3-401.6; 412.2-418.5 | 0.044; 12.8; 14.2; 13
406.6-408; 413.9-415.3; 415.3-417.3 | 0.016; 14.6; 14.1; 14.2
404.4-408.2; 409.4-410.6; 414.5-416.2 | 0.064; 14.3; 14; 14.2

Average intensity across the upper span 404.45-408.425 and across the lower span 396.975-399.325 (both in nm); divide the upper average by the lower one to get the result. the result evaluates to 1.1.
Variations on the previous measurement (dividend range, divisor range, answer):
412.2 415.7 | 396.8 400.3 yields 1.09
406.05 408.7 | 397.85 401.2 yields 1.04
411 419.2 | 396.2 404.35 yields 1.04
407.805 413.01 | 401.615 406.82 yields 0.90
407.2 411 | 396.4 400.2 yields 1.06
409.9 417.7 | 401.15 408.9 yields 0.95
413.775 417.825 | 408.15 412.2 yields 1.07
